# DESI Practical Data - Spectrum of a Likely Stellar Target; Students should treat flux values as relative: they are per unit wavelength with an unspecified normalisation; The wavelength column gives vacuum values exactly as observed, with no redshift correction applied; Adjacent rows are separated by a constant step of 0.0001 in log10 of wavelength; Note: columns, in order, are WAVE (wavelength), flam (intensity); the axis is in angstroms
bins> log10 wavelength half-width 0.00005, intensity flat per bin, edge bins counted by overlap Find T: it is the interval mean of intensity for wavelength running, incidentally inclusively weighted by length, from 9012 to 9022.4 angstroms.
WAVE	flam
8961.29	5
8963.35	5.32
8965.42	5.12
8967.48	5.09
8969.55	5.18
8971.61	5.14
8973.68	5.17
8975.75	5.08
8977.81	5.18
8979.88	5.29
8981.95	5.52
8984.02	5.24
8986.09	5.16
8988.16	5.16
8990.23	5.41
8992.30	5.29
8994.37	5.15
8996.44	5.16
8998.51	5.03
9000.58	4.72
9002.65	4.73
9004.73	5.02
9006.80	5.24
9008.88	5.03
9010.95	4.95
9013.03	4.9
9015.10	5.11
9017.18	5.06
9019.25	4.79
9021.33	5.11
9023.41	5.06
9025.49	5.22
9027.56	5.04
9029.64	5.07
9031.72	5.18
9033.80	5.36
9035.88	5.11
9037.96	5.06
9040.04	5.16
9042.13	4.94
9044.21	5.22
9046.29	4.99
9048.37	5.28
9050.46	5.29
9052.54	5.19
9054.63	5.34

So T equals 5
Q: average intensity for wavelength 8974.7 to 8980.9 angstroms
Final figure 5.18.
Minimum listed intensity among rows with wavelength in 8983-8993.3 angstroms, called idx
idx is 5.16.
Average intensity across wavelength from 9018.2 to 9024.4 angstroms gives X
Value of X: 4.99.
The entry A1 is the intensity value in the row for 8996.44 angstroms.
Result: 5.16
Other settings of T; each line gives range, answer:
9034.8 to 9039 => 5.09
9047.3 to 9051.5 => 5.28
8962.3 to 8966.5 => 5.22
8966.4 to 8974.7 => 5.15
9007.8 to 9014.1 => 4.96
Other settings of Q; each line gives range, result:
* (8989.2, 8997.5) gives 5.25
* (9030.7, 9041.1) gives 5.17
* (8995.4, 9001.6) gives 4.97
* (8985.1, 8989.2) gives 5.16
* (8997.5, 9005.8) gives 4.88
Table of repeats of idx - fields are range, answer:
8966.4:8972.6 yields 5.09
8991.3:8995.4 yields 5.15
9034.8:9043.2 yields 4.94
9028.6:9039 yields 5.06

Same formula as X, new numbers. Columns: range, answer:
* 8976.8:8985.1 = 5.3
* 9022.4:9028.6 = 5.11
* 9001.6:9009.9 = 5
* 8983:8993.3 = 5.25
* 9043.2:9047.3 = 5.11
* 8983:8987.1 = 5.2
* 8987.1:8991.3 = 5.28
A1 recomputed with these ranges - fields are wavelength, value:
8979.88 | 5.29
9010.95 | 4.95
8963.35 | 5.32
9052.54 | 5.19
